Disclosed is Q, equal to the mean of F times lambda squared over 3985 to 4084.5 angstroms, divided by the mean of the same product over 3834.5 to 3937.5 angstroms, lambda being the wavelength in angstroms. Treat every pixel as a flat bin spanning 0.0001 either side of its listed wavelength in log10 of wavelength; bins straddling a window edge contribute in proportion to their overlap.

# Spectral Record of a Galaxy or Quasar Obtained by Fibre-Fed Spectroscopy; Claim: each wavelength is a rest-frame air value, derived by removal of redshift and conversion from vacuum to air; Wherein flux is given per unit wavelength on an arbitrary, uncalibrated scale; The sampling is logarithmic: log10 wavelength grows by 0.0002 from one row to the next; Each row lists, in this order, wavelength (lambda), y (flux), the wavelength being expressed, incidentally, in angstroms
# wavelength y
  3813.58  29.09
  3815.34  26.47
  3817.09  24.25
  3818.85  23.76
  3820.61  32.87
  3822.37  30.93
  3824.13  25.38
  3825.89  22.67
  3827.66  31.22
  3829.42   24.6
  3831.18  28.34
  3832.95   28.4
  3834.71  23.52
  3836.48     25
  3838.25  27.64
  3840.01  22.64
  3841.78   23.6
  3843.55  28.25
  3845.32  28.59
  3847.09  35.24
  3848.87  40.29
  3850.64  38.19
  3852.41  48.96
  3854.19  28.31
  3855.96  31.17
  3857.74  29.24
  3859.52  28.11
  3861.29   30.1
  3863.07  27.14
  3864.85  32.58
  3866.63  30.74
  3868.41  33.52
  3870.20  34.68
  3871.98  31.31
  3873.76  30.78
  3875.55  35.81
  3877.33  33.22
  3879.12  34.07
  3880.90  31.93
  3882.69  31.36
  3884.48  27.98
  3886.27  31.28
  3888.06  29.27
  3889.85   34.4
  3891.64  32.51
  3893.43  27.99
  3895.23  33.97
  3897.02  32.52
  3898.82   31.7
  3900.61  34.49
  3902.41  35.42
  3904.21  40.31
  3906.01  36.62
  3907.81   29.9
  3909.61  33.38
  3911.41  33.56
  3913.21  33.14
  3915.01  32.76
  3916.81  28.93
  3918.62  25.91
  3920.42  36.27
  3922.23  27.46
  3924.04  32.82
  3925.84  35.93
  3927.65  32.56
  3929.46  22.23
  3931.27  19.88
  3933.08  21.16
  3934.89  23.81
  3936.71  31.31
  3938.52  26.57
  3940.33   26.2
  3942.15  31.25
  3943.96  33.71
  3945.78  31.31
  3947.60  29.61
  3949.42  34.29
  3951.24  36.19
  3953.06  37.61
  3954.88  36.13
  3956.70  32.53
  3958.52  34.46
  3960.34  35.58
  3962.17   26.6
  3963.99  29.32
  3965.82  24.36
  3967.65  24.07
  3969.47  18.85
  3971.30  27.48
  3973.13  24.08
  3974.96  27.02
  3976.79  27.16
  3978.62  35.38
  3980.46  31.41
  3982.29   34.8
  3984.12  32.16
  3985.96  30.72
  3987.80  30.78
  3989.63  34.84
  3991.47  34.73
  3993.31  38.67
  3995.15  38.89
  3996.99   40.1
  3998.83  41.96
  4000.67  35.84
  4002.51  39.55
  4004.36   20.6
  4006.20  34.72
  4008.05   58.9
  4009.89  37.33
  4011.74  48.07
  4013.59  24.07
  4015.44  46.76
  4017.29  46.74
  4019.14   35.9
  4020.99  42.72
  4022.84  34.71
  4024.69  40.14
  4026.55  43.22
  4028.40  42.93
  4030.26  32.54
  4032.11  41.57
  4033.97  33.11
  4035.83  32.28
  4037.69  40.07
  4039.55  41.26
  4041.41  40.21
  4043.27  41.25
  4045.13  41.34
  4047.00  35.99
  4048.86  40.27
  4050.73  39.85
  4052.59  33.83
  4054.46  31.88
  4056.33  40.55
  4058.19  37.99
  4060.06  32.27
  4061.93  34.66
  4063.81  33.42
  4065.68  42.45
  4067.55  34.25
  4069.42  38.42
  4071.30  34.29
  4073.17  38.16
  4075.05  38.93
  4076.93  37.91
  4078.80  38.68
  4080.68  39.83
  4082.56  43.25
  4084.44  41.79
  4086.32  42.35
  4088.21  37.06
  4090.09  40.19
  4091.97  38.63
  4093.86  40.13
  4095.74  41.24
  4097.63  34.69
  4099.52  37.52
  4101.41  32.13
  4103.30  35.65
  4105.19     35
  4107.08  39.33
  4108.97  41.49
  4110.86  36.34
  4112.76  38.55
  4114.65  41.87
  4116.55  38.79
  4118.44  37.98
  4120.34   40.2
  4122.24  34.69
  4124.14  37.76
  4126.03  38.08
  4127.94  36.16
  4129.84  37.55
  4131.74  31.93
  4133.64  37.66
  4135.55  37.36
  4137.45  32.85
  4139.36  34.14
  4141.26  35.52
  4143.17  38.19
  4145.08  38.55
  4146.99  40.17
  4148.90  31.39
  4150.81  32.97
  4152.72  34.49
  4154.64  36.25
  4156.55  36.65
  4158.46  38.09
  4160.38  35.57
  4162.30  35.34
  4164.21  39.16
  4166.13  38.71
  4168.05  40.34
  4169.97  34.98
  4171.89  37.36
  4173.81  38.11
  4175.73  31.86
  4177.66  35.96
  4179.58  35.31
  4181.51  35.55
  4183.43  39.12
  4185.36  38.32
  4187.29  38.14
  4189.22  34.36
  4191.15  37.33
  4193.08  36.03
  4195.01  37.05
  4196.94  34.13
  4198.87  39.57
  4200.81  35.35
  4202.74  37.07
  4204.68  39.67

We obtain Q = 1.3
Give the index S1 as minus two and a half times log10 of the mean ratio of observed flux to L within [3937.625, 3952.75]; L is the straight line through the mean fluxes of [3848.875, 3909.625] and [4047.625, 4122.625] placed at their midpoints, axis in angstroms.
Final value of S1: 0.10 mag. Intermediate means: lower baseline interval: 32.8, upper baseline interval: 37.9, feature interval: 31.4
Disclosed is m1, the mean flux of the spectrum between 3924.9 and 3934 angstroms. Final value 26.4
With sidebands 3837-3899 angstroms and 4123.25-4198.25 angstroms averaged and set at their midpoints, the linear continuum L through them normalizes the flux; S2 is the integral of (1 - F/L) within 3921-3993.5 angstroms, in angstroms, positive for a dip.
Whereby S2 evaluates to 6.6 angstroms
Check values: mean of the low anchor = 31.6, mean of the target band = 30.1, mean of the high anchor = 36.4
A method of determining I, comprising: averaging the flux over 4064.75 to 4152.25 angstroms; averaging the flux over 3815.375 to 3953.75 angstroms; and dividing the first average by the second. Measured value 1.23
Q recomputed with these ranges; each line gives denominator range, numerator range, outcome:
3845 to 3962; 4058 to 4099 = 1.30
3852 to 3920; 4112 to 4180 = 1.29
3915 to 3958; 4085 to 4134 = 1.36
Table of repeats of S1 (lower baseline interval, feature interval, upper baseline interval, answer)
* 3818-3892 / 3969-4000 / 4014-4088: 0.11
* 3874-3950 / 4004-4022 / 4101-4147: -0.18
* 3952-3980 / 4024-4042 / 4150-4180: -0.21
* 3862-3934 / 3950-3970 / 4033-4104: 0.10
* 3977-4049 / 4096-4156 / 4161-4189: 0.01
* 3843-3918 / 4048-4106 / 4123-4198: -0.07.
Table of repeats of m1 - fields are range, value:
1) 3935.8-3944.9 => 29.8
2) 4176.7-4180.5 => 35.7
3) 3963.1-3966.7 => 26.8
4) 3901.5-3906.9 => 37.4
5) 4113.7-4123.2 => 38.7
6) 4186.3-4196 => 36.6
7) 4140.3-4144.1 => 36.9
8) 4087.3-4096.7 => 39.5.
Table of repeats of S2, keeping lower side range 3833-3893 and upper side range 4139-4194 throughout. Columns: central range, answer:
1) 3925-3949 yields 3.16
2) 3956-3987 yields 3.69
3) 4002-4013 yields -1.85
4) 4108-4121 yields -1.35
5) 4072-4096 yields -3.22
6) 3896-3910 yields -1.06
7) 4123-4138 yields -0.15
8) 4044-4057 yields -1.20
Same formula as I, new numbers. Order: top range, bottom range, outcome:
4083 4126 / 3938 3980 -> 1.28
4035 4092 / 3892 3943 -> 1.25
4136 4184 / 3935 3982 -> 1.21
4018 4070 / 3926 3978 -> 1.31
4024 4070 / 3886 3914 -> 1.14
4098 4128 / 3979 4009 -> 1.04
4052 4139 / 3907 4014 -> 1.18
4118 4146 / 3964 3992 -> 1.25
